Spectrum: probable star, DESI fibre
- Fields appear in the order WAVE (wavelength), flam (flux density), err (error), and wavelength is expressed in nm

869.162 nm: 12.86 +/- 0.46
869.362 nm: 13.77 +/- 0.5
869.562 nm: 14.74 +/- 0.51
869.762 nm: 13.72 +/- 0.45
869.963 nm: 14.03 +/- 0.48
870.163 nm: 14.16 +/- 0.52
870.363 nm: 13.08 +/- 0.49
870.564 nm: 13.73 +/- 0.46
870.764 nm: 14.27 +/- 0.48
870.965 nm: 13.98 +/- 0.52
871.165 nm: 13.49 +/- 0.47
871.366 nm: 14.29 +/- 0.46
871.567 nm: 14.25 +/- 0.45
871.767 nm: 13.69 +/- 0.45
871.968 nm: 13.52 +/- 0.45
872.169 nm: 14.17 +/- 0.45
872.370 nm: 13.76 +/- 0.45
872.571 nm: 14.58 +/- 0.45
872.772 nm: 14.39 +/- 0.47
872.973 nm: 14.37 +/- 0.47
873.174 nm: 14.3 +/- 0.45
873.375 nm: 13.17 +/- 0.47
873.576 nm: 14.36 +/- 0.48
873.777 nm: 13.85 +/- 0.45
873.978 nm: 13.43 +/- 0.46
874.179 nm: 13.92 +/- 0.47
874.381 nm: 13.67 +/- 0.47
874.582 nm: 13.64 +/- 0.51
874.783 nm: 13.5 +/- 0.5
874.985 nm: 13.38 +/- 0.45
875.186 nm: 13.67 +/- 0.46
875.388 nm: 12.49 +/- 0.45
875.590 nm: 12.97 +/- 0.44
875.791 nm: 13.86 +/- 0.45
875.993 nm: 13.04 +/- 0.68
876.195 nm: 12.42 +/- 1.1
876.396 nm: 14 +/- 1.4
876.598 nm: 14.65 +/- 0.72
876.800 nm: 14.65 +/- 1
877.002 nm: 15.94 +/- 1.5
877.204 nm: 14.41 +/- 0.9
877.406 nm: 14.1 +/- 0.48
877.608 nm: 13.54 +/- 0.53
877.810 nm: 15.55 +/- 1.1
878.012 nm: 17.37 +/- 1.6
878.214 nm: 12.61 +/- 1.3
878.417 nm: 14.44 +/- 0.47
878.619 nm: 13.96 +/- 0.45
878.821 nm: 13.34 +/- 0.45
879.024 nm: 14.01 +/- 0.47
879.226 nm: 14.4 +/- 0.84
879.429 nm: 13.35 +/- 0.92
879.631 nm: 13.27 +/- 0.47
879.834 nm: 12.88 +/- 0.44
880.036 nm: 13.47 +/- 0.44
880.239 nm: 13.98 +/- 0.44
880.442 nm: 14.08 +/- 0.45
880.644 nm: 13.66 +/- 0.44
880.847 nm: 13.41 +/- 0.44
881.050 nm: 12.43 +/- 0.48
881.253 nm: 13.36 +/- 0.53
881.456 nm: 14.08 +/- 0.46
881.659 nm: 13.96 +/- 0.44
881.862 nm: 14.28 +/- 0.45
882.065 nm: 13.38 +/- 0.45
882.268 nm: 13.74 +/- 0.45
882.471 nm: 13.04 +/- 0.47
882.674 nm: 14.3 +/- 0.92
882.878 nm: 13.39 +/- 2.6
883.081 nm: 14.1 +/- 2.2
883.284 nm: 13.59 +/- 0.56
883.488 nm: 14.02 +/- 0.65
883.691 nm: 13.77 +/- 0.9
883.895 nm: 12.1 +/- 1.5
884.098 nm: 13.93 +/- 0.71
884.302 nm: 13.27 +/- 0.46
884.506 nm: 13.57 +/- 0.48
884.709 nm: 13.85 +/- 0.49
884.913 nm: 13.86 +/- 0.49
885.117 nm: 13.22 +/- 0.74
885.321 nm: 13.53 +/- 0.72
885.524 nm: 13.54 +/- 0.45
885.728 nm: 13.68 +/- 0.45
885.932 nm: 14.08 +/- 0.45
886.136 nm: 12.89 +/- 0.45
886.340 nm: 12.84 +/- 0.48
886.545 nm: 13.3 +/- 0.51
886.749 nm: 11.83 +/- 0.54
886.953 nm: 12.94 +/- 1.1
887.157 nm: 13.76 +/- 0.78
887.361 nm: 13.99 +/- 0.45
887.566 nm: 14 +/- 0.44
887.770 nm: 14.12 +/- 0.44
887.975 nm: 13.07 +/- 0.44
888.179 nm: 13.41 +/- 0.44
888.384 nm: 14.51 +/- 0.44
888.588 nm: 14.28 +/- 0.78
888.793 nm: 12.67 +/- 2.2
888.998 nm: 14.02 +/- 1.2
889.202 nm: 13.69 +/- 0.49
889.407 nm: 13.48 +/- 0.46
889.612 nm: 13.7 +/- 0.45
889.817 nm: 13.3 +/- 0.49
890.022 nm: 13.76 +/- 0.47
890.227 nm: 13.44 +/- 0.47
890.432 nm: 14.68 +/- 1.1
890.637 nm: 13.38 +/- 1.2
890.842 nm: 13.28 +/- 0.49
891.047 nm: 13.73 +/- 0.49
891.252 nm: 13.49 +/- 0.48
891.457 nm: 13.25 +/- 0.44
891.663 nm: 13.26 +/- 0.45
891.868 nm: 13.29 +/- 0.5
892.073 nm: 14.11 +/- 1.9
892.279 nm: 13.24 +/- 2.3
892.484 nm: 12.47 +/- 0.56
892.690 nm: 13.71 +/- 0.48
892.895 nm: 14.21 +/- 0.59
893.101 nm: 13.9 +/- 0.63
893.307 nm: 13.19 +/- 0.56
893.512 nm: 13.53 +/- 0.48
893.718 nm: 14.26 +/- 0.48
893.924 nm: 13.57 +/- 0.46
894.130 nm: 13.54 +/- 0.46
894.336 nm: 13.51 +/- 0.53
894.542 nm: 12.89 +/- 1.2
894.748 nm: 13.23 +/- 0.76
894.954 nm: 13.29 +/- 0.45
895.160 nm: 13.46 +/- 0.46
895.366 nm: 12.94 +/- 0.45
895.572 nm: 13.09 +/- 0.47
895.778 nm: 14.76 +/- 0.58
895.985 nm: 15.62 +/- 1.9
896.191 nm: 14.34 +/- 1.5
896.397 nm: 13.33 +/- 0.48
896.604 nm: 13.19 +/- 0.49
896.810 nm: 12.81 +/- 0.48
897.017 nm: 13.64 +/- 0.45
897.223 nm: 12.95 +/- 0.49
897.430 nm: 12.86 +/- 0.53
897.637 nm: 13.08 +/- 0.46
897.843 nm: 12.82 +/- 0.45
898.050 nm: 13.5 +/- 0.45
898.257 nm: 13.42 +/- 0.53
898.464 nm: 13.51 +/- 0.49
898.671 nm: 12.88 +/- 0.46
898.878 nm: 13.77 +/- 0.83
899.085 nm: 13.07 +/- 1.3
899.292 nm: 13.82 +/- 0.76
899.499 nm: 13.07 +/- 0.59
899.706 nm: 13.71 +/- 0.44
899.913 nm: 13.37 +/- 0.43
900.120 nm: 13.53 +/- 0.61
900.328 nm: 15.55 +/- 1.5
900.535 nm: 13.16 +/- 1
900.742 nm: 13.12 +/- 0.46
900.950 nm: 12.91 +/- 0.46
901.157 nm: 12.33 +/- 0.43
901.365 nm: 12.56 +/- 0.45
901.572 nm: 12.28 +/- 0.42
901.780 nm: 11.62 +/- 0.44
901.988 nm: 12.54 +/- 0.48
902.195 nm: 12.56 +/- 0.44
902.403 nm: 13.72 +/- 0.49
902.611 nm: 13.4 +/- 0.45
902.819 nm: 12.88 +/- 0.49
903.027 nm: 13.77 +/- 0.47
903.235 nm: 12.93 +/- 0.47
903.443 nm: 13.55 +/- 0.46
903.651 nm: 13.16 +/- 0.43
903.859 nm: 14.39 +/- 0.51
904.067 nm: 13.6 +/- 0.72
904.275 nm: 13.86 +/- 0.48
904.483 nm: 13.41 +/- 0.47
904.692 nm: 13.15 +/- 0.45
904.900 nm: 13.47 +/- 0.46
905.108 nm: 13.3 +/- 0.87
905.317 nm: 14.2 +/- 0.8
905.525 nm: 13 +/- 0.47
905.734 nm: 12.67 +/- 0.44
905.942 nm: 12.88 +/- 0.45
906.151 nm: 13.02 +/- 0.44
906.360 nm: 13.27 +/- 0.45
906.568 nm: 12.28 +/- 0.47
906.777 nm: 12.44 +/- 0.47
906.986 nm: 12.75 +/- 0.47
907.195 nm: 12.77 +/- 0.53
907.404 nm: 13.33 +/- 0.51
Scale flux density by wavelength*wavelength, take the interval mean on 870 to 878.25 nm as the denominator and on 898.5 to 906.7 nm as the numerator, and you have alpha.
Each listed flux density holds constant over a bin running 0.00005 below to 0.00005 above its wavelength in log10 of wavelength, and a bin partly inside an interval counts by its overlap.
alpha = 1.0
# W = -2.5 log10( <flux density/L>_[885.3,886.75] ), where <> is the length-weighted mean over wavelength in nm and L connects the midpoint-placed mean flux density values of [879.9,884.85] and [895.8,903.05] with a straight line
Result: 0.02 mag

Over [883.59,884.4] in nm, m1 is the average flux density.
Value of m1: 13.3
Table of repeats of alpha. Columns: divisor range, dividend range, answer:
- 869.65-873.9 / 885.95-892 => 1.01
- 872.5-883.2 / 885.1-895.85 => 1.00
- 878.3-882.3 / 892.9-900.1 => 1.02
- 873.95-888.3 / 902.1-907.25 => 1.02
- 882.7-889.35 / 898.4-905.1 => 1.02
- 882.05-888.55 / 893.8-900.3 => 1.02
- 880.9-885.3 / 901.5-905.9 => 1.02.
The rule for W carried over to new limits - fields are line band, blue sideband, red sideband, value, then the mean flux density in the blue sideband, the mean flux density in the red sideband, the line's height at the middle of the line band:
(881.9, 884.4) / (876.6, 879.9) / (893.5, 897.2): 0.04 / 14.3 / 13.6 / 14.1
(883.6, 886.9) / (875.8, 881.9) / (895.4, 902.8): 0.03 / 13.9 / 13.3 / 13.7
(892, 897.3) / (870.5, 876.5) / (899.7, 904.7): -0.02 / 13.7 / 13.2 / 13.4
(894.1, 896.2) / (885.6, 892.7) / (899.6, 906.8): -0.02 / 13.5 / 13.2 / 13.4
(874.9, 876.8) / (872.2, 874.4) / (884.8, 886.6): 0.03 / 14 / 13.4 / 13.9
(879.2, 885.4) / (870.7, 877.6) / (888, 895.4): 0.01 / 13.9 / 13.5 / 13.7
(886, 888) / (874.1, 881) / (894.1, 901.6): 0.03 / 13.9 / 13.4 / 13.6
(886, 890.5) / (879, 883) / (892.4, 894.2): 0.01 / 13.6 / 13.6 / 13.6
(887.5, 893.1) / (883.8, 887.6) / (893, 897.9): -0.01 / 13.4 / 13.5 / 13.4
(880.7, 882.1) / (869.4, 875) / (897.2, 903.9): 0.01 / 13.9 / 13.2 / 13.7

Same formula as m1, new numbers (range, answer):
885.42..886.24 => 13.6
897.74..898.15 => 13.2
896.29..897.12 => 13.2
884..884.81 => 13.7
